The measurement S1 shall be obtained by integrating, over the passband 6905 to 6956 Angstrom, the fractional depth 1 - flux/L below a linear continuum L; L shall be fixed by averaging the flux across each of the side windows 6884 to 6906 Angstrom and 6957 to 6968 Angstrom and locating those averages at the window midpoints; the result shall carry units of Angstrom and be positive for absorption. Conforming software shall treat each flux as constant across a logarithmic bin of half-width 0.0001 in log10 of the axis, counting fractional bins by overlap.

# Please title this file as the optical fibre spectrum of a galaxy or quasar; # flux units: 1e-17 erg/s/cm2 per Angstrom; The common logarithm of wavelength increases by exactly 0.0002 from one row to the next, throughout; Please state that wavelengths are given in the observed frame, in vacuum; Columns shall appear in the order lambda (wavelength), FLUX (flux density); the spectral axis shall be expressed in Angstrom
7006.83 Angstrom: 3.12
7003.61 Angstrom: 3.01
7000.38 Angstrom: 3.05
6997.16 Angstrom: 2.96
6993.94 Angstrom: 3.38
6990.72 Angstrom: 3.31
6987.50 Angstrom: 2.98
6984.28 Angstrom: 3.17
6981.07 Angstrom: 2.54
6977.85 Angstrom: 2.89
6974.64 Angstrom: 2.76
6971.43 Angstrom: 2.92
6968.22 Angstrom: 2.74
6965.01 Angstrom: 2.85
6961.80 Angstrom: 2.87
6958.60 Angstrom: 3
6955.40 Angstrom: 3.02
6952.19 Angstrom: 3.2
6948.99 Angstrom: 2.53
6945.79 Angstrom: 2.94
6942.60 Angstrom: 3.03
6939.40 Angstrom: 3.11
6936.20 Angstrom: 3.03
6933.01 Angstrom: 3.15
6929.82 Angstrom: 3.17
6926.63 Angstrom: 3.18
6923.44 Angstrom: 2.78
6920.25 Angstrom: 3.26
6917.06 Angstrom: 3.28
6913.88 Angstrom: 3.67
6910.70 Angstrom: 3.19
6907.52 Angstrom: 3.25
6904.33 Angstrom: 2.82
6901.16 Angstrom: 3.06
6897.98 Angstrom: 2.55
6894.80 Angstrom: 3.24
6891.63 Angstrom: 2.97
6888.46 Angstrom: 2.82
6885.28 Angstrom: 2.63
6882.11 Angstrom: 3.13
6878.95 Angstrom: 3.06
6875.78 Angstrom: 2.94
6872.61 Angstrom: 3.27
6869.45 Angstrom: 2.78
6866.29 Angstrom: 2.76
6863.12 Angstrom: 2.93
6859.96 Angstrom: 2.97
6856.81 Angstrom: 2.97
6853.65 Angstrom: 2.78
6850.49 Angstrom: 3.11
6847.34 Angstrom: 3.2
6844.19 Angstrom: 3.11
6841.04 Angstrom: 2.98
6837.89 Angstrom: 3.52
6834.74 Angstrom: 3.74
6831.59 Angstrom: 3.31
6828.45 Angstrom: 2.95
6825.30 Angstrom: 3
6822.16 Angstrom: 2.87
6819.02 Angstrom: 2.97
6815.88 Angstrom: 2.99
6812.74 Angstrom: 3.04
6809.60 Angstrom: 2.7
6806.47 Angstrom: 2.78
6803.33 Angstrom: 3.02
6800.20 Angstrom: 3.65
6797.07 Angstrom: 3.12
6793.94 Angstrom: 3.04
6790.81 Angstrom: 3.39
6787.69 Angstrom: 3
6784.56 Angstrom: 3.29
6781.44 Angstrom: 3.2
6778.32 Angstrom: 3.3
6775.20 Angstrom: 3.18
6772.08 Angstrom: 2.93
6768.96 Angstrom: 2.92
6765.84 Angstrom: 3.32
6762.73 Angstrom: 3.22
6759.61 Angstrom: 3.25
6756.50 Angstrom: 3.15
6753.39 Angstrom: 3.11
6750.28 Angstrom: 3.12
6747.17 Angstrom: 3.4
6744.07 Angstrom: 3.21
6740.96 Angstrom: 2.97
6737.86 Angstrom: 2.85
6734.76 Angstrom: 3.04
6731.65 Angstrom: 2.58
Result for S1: -4.0 Angstrom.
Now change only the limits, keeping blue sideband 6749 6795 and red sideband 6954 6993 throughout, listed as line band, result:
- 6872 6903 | 0.74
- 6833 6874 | -0.23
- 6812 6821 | 0.35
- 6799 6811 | 0.39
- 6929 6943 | -0.60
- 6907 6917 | -1.23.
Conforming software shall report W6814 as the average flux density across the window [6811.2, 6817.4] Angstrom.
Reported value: 3.01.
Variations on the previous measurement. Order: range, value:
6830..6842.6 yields 3.39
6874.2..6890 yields 2.92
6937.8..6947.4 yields 3.03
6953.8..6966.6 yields 2.94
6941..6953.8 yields 2.92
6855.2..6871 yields 2.88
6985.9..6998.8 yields 3.16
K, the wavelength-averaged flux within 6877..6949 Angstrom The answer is 3.05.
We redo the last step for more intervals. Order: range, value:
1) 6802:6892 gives 3.01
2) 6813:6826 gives 2.96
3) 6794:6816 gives 3.05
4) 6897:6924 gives 3.12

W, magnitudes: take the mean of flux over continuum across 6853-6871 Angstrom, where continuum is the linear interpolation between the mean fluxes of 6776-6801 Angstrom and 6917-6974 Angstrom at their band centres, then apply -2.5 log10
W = 0.09 mag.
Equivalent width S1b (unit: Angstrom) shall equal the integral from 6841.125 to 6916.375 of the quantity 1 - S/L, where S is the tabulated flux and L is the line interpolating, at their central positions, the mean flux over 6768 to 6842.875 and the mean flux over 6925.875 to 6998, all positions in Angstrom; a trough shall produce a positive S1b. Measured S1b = 1.1 Angstrom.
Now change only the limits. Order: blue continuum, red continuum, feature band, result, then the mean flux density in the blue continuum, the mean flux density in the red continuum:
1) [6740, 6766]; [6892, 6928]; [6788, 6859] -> 1.29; 3.19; 3.11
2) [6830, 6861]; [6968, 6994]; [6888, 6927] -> -0.20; 3.17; 2.95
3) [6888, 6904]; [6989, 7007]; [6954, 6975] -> 1.26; 2.93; 3.14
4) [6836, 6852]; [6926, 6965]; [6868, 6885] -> 0.70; 3.2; 3.01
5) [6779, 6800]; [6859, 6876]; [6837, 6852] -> -0.74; 3.21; 2.94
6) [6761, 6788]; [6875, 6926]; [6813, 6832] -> 0.71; 3.16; 3.05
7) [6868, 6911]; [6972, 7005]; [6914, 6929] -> -1.00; 2.97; 3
